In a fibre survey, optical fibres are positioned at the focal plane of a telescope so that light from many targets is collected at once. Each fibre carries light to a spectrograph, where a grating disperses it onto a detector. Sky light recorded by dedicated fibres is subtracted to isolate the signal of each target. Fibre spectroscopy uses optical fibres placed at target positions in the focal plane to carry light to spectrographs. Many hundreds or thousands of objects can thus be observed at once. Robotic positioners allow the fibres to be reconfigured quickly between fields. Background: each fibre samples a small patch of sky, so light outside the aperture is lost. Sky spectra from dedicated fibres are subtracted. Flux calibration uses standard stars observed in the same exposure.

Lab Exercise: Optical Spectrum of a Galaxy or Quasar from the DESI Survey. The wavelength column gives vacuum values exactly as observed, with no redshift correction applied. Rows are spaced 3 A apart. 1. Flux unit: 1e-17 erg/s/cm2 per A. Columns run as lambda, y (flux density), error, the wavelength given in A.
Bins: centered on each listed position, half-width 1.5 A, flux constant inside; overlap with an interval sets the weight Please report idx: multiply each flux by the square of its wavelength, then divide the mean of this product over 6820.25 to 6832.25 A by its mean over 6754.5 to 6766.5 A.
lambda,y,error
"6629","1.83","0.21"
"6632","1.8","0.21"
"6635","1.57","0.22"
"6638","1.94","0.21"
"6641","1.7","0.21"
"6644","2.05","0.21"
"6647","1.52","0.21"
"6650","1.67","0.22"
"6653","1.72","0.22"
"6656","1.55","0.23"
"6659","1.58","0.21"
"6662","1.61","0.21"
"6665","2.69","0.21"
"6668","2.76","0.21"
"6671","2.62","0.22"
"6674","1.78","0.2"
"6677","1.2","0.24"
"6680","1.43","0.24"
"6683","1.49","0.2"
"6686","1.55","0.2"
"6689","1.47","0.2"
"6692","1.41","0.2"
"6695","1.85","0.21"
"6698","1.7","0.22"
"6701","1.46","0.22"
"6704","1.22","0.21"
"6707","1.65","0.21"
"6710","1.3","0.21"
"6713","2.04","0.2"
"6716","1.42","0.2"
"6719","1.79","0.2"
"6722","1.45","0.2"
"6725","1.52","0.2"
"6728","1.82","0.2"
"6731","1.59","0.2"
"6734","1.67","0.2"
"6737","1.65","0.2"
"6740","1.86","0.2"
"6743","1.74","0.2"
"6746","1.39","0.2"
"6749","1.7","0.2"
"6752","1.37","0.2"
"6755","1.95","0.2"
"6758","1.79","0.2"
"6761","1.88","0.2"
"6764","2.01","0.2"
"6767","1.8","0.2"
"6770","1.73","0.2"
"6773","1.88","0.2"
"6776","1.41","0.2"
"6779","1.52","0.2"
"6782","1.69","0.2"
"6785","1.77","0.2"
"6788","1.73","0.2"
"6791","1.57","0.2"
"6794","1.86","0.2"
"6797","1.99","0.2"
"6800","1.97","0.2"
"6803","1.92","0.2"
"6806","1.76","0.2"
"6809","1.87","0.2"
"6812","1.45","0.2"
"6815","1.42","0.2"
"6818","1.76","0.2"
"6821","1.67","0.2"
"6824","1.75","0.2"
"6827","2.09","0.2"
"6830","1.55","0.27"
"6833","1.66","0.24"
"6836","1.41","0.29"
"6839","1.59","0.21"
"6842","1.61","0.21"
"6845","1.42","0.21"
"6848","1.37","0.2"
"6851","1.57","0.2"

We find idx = 0.95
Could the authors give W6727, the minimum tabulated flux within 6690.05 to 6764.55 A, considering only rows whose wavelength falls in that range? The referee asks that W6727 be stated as 1.22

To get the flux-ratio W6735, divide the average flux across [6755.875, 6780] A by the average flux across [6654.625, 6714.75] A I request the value 1.0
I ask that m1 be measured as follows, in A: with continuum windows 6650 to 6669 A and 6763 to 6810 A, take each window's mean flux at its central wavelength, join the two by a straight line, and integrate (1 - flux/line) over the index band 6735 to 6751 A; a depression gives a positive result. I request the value 1.52 A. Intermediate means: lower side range 1.94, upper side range 1.78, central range 1.66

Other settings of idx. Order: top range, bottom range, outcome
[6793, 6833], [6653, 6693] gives 1.03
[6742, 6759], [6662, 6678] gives 0.77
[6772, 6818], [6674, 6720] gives 1.15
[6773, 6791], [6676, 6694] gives 1.17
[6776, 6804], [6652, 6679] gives 0.94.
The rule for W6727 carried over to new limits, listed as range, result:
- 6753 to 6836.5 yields 1.41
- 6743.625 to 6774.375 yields 1.37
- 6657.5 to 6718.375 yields 1.2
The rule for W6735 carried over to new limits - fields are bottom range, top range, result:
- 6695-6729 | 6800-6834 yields 1.09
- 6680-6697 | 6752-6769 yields 1.19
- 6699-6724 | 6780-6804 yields 1.17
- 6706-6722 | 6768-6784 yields 1.02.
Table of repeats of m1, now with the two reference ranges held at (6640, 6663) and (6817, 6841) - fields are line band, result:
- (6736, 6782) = -0.9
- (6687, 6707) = 1.8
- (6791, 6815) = -1.5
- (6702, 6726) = 1.9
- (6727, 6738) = 0.0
